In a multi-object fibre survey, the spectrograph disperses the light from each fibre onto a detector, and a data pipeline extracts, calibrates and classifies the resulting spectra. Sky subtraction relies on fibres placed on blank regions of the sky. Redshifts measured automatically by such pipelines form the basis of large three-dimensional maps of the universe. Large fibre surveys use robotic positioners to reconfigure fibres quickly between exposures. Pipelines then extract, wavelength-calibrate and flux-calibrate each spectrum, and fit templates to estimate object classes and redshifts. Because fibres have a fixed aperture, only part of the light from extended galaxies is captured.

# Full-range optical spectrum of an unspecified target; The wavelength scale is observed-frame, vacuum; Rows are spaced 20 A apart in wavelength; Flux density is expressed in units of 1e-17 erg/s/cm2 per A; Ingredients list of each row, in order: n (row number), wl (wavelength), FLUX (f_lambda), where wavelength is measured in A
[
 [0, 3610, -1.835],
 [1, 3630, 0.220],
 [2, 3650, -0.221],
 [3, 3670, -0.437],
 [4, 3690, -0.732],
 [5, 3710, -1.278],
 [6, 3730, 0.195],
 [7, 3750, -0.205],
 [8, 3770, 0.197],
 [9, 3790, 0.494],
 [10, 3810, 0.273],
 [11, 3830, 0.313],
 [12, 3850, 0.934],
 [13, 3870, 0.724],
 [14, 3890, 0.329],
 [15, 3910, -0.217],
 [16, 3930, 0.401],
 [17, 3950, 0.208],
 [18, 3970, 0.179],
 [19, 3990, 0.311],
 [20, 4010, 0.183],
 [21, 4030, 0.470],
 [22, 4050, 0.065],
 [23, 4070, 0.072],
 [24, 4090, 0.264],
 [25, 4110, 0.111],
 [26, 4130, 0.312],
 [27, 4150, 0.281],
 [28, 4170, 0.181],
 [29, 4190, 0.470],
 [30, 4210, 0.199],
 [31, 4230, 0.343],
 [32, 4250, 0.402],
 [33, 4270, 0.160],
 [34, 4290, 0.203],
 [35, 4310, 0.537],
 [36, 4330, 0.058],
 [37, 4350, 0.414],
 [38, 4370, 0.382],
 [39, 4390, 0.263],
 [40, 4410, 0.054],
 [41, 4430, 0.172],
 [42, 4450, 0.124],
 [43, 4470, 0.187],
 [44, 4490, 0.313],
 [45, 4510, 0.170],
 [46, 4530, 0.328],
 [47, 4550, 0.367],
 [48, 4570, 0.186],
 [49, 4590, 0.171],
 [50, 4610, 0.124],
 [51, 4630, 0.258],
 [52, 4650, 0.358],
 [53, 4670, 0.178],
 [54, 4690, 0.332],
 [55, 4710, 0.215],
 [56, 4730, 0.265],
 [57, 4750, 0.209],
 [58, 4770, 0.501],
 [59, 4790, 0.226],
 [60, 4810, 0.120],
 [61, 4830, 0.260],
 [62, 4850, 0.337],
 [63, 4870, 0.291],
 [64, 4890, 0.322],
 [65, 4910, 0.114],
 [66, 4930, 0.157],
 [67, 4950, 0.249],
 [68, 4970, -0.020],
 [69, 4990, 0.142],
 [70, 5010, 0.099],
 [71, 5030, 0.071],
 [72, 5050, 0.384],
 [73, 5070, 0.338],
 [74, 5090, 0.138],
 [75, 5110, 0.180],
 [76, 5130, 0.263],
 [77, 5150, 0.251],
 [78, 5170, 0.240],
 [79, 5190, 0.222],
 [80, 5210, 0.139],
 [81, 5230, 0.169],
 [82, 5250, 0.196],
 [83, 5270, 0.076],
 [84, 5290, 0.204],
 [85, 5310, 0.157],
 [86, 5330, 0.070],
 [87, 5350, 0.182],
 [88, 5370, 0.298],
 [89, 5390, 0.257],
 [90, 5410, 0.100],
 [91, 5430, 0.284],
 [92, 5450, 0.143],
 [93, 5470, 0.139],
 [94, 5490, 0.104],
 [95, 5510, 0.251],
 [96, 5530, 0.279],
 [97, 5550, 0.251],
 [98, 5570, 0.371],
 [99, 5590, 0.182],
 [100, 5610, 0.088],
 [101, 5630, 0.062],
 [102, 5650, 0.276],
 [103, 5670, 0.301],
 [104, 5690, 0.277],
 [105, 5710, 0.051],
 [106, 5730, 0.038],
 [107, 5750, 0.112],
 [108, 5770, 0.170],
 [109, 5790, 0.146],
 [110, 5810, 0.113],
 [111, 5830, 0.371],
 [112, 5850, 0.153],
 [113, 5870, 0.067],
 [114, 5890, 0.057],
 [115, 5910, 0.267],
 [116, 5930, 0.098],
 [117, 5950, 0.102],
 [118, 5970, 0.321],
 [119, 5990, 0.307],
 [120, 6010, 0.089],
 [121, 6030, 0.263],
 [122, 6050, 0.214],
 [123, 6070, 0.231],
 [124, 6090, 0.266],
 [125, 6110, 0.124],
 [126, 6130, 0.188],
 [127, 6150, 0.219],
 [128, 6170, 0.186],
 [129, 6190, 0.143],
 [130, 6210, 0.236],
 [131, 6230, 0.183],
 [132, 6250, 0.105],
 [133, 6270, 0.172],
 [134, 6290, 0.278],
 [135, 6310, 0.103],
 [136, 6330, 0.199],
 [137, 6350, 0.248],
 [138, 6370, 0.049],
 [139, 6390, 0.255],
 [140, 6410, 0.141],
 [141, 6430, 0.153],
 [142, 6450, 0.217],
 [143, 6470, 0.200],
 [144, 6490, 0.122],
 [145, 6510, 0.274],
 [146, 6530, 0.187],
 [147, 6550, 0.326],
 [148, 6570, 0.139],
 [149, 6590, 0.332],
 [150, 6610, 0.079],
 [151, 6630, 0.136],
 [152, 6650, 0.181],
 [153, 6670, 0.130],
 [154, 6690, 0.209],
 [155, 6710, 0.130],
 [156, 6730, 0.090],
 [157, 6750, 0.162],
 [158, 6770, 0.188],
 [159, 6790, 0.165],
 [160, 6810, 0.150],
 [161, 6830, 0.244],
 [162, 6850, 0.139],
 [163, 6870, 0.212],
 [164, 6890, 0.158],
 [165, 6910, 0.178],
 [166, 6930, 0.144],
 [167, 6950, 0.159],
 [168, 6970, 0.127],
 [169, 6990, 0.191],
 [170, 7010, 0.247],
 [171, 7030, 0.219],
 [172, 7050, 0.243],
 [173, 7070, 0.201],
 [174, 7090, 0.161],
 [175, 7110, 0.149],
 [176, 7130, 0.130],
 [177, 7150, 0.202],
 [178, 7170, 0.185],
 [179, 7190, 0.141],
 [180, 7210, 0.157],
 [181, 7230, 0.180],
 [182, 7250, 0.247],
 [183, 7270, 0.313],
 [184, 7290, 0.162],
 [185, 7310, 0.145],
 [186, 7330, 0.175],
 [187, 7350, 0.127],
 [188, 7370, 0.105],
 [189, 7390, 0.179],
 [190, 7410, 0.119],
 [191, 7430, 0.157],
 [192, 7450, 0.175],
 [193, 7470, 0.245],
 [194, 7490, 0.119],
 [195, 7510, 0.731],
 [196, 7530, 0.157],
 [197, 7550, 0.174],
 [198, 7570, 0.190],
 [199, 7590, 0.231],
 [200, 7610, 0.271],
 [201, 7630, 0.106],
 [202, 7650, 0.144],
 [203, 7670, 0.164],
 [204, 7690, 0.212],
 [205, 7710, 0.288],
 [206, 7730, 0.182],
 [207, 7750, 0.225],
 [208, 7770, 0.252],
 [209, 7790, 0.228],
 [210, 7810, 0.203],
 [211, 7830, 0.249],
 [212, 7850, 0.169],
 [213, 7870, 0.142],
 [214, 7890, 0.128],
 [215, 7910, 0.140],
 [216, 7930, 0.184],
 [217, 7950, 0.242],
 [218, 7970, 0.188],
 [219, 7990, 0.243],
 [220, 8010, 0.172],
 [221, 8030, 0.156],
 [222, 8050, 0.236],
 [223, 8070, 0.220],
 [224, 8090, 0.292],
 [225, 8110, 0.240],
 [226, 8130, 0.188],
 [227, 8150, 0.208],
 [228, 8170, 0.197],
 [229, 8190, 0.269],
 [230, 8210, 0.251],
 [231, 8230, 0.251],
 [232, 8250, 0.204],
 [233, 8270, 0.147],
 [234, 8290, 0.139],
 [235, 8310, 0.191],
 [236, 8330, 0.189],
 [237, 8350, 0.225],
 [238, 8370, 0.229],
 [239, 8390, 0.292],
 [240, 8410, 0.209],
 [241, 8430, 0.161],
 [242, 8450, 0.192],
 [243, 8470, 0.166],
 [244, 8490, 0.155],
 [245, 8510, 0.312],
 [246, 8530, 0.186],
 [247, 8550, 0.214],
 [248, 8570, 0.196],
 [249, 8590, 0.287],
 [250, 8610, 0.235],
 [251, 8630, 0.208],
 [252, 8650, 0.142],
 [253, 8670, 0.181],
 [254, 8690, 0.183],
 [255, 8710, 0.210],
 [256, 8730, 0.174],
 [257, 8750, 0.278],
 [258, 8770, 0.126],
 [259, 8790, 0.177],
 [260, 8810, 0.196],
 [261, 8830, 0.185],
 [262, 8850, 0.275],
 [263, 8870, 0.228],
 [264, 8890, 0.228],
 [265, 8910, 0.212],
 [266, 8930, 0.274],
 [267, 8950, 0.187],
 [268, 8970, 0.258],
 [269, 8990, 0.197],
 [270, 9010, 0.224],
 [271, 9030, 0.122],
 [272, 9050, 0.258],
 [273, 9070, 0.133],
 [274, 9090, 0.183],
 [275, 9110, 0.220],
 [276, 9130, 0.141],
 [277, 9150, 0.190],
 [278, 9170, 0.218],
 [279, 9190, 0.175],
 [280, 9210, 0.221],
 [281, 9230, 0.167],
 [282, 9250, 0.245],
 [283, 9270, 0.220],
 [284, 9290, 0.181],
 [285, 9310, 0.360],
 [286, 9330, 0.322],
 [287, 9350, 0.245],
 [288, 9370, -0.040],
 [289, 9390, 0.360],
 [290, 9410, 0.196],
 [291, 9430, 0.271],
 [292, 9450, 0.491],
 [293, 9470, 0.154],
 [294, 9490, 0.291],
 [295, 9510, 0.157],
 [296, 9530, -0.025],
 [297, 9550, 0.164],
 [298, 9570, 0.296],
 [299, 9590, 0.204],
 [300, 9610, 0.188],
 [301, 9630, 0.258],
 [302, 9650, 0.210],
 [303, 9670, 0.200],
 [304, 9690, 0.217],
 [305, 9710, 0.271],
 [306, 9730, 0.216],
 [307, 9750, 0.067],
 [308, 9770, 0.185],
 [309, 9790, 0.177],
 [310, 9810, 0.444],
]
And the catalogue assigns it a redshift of 1.02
